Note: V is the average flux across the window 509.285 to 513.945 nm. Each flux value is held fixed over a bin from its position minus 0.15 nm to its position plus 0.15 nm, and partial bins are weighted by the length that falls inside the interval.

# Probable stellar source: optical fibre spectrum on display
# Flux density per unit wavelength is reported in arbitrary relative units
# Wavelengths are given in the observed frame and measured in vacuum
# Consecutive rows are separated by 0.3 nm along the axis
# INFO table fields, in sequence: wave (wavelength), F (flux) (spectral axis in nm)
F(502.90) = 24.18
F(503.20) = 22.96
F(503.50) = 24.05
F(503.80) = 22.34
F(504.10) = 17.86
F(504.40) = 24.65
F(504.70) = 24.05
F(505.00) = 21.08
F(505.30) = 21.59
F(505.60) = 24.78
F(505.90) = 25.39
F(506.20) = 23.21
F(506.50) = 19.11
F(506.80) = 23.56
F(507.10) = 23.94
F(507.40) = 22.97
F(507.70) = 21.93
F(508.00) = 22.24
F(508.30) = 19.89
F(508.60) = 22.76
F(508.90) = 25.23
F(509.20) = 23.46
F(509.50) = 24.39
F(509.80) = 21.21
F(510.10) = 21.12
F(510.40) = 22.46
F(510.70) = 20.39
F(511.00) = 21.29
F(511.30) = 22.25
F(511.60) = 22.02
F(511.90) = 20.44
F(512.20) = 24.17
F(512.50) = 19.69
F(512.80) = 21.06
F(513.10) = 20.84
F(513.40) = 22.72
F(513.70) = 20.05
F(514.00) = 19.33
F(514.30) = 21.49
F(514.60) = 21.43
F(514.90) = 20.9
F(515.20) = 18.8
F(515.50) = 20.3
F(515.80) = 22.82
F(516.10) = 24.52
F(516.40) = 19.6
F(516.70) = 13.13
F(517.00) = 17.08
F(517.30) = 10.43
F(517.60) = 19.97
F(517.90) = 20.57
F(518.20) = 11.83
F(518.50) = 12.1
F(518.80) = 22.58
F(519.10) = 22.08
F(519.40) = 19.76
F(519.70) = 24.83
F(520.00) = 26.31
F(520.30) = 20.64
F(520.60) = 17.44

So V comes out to 21.6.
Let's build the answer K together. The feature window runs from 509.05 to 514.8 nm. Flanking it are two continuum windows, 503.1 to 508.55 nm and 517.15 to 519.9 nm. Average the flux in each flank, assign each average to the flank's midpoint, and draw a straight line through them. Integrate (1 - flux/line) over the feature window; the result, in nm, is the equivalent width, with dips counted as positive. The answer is -0.29 nm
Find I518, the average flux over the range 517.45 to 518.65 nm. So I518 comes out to 16.1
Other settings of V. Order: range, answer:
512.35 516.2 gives 21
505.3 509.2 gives 22.9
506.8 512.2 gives 22.3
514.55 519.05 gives 18.4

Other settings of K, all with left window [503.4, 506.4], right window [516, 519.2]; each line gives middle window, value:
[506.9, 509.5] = -0.18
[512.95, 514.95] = -0.21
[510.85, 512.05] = -0.09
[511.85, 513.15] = -0.11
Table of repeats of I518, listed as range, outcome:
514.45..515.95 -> 20.9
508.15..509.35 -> 22.8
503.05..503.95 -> 23.1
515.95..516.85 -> 19.1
